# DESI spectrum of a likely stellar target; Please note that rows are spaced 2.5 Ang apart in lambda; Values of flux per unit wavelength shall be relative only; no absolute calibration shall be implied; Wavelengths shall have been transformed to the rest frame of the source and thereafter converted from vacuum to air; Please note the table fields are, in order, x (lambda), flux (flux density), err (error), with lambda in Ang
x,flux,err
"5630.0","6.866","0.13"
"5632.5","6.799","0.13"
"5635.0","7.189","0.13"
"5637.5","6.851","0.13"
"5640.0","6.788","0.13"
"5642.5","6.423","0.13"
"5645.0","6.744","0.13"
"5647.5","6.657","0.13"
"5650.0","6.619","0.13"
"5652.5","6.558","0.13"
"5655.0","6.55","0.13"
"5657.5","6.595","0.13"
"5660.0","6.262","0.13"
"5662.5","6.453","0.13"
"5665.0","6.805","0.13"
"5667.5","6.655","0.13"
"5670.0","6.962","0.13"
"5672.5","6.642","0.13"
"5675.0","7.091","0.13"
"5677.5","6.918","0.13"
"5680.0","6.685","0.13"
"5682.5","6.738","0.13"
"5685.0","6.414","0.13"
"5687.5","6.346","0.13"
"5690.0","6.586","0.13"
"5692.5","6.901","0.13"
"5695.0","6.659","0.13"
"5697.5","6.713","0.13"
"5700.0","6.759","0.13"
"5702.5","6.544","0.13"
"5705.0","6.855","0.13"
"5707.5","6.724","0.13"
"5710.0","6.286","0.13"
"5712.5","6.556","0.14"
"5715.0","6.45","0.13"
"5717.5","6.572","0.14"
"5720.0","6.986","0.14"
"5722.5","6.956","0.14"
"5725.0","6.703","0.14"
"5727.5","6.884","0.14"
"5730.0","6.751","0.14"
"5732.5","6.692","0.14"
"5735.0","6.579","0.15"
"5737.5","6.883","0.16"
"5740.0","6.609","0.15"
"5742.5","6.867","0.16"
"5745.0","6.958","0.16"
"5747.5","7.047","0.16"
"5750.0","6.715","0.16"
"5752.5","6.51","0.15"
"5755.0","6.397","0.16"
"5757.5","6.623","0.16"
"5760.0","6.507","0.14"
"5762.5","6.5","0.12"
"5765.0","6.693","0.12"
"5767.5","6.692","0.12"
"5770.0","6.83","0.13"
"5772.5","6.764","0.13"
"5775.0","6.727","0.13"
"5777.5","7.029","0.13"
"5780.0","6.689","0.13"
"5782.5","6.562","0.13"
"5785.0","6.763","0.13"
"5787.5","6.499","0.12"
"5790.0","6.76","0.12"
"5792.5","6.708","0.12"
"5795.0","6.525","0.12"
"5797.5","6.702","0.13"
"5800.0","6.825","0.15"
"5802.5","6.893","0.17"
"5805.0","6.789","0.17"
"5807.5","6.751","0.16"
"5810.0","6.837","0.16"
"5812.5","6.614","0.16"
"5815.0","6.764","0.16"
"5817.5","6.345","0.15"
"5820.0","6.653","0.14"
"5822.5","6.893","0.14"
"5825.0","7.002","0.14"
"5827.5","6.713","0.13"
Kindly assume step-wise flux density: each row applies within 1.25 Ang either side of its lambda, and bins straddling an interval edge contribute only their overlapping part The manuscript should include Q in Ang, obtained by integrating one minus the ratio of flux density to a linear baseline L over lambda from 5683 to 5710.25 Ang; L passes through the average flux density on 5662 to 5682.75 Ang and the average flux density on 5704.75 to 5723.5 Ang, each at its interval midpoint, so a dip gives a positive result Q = 0.3 Ang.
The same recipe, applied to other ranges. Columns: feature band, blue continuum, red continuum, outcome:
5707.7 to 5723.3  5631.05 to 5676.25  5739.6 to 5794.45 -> 0.17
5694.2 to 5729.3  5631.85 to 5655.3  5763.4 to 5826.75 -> 0.19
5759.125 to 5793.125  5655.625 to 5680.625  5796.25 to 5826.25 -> 0.23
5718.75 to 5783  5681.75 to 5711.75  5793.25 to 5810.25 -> -0.46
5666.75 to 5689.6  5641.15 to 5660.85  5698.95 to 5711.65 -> -0.42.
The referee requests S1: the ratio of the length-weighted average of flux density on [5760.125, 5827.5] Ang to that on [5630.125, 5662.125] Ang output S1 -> 1.01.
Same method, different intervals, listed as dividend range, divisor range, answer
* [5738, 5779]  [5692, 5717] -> 1.01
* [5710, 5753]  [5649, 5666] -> 1.03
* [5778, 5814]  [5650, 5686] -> 1.01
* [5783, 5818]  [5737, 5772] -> 1.00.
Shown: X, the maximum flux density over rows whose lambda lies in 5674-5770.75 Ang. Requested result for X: 7.091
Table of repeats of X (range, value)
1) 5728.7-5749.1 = 7.047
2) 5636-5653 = 6.851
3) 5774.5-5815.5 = 7.029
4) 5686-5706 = 6.901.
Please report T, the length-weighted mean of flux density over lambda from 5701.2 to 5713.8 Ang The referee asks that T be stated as 6.59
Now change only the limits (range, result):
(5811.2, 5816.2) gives 6.69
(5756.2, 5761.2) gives 6.56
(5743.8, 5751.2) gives 6.91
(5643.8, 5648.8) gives 6.7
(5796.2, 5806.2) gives 6.8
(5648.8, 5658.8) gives 6.58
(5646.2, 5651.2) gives 6.64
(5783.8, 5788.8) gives 6.63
